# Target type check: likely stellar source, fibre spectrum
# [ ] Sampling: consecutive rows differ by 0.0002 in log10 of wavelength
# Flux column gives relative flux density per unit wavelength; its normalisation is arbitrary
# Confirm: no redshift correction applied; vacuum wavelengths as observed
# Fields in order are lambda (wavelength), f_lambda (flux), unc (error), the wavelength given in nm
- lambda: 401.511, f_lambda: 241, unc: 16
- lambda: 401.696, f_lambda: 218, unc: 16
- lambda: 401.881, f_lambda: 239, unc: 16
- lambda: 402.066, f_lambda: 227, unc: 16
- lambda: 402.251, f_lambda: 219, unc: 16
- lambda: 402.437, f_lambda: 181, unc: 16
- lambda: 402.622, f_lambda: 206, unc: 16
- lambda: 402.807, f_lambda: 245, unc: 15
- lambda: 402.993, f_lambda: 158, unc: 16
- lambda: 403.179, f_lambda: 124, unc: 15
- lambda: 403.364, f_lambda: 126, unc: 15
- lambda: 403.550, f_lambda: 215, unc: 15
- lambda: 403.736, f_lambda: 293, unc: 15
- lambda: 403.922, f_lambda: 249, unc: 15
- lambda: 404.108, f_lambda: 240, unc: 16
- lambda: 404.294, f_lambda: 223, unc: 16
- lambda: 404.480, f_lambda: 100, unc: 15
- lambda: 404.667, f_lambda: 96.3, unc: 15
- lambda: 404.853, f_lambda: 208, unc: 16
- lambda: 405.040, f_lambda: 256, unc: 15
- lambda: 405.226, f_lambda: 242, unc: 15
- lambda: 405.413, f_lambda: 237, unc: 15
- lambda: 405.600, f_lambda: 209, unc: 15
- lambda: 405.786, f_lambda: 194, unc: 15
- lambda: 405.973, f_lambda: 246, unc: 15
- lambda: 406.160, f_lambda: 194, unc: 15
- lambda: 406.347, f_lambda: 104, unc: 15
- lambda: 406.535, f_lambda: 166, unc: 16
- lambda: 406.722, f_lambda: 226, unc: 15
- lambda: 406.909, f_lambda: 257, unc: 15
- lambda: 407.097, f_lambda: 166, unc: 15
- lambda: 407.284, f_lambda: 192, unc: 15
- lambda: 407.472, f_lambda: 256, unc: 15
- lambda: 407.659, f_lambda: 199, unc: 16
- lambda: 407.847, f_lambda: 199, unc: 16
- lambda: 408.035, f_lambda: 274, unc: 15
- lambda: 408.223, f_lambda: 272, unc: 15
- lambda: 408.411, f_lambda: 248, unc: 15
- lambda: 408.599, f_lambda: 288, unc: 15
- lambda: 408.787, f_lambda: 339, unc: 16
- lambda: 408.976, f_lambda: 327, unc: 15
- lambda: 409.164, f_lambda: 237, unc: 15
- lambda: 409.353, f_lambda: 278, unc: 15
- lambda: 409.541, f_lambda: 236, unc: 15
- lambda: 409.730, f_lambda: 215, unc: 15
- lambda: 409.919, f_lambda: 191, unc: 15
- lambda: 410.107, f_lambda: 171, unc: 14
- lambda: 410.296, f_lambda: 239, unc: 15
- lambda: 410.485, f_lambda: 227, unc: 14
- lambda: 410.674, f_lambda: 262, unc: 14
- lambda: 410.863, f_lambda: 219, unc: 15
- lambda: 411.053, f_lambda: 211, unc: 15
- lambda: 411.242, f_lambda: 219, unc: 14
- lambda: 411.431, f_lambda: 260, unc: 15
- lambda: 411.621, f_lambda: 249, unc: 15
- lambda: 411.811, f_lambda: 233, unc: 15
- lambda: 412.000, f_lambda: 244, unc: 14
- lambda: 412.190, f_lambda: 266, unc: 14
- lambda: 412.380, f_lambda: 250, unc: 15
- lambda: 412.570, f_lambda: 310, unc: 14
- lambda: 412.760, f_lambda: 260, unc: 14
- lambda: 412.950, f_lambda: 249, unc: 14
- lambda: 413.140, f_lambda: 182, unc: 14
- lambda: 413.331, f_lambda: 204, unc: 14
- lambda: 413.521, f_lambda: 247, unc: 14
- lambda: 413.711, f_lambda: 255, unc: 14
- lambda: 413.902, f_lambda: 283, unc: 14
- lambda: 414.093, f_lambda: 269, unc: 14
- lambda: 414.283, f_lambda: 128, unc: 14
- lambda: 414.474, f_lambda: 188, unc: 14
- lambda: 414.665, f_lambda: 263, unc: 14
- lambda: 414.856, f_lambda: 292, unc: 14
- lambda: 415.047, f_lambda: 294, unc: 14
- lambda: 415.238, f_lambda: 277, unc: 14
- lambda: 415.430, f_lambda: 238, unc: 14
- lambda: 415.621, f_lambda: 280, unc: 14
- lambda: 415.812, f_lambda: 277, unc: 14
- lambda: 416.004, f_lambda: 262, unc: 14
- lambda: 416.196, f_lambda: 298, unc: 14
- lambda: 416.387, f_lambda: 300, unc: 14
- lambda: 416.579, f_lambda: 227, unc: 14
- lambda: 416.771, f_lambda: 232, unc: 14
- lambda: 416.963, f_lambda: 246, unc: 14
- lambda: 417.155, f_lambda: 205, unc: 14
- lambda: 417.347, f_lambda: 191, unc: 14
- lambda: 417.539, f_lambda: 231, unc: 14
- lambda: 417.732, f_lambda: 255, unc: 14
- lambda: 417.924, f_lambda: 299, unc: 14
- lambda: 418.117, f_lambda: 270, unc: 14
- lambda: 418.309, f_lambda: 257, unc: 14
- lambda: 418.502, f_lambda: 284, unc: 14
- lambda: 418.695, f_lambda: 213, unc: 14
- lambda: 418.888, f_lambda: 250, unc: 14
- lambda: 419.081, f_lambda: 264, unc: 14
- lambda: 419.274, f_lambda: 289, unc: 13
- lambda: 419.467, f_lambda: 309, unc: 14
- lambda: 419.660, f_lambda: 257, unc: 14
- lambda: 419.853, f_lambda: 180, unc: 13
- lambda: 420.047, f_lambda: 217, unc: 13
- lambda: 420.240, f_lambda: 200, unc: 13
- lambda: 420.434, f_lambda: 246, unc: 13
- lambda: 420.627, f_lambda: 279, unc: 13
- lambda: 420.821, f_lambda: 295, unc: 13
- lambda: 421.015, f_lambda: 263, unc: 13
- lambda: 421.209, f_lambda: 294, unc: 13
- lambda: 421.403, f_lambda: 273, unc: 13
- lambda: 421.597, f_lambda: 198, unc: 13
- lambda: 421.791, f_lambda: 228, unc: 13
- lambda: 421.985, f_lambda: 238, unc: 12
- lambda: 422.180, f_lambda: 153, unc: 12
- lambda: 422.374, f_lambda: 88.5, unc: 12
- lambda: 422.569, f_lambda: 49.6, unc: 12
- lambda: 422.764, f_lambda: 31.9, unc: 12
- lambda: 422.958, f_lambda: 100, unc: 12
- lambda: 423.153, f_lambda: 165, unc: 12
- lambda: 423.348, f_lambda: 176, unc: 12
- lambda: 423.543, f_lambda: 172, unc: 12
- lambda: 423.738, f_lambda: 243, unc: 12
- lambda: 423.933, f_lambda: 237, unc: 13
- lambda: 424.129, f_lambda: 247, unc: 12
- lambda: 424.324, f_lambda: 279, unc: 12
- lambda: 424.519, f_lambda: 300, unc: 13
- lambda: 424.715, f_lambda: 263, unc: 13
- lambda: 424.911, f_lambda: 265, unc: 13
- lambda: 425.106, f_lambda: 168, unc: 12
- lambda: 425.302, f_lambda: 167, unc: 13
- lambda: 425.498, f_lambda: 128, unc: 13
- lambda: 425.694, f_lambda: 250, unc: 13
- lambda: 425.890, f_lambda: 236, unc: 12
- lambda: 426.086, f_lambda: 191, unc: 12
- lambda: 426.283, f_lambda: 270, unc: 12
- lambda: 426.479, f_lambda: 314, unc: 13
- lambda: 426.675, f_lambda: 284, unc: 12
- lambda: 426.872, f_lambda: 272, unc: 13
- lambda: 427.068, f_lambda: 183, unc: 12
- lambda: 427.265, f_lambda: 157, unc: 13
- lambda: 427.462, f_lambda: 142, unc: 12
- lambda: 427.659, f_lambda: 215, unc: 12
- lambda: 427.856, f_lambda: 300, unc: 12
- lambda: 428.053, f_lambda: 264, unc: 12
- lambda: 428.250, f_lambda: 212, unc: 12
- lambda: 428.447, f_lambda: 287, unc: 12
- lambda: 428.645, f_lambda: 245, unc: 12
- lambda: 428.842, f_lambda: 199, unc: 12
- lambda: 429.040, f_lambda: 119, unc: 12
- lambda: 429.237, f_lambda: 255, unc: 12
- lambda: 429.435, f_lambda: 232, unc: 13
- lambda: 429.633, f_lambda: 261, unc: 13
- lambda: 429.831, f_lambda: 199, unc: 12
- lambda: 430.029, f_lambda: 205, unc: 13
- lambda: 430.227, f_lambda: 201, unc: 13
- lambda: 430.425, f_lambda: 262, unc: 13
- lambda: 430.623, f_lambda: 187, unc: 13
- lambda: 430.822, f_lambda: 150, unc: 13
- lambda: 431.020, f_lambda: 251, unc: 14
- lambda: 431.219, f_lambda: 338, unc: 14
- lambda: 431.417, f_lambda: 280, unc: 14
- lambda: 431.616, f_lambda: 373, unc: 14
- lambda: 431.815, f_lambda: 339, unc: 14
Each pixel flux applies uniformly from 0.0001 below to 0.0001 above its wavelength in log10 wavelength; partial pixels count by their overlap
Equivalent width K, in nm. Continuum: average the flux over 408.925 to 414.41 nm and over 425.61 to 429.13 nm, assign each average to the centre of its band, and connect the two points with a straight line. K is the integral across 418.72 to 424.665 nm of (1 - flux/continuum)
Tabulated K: 0.391 nm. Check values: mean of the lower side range 238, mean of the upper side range 230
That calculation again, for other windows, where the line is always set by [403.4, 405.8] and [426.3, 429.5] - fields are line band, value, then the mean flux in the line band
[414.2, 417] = -0.43 nm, 254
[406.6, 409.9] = -0.48 nm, 246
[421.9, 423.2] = 0.64 nm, 115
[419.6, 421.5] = -0.22 nm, 250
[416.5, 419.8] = -0.42 nm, 251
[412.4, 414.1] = -0.25 nm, 250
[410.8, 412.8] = -0.28 nm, 247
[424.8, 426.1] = 0.15 nm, 202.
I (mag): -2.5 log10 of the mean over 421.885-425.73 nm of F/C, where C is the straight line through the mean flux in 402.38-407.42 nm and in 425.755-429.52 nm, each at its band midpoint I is 0.21 mag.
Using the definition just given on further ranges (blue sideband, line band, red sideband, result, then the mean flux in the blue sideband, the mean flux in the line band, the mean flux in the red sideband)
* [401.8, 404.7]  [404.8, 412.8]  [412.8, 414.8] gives -0.10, 198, 234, 229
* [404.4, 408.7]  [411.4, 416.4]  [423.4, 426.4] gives -0.17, 211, 253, 227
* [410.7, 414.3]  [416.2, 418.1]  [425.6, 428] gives -0.03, 242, 247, 235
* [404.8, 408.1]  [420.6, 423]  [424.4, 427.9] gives 0.17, 212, 191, 227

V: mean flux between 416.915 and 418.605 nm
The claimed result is 249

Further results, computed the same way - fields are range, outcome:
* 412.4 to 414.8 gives 238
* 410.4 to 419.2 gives 248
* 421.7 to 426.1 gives 190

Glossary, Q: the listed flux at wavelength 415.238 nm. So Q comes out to 277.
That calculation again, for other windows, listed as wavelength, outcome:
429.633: 261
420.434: 246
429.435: 232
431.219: 338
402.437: 181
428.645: 245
